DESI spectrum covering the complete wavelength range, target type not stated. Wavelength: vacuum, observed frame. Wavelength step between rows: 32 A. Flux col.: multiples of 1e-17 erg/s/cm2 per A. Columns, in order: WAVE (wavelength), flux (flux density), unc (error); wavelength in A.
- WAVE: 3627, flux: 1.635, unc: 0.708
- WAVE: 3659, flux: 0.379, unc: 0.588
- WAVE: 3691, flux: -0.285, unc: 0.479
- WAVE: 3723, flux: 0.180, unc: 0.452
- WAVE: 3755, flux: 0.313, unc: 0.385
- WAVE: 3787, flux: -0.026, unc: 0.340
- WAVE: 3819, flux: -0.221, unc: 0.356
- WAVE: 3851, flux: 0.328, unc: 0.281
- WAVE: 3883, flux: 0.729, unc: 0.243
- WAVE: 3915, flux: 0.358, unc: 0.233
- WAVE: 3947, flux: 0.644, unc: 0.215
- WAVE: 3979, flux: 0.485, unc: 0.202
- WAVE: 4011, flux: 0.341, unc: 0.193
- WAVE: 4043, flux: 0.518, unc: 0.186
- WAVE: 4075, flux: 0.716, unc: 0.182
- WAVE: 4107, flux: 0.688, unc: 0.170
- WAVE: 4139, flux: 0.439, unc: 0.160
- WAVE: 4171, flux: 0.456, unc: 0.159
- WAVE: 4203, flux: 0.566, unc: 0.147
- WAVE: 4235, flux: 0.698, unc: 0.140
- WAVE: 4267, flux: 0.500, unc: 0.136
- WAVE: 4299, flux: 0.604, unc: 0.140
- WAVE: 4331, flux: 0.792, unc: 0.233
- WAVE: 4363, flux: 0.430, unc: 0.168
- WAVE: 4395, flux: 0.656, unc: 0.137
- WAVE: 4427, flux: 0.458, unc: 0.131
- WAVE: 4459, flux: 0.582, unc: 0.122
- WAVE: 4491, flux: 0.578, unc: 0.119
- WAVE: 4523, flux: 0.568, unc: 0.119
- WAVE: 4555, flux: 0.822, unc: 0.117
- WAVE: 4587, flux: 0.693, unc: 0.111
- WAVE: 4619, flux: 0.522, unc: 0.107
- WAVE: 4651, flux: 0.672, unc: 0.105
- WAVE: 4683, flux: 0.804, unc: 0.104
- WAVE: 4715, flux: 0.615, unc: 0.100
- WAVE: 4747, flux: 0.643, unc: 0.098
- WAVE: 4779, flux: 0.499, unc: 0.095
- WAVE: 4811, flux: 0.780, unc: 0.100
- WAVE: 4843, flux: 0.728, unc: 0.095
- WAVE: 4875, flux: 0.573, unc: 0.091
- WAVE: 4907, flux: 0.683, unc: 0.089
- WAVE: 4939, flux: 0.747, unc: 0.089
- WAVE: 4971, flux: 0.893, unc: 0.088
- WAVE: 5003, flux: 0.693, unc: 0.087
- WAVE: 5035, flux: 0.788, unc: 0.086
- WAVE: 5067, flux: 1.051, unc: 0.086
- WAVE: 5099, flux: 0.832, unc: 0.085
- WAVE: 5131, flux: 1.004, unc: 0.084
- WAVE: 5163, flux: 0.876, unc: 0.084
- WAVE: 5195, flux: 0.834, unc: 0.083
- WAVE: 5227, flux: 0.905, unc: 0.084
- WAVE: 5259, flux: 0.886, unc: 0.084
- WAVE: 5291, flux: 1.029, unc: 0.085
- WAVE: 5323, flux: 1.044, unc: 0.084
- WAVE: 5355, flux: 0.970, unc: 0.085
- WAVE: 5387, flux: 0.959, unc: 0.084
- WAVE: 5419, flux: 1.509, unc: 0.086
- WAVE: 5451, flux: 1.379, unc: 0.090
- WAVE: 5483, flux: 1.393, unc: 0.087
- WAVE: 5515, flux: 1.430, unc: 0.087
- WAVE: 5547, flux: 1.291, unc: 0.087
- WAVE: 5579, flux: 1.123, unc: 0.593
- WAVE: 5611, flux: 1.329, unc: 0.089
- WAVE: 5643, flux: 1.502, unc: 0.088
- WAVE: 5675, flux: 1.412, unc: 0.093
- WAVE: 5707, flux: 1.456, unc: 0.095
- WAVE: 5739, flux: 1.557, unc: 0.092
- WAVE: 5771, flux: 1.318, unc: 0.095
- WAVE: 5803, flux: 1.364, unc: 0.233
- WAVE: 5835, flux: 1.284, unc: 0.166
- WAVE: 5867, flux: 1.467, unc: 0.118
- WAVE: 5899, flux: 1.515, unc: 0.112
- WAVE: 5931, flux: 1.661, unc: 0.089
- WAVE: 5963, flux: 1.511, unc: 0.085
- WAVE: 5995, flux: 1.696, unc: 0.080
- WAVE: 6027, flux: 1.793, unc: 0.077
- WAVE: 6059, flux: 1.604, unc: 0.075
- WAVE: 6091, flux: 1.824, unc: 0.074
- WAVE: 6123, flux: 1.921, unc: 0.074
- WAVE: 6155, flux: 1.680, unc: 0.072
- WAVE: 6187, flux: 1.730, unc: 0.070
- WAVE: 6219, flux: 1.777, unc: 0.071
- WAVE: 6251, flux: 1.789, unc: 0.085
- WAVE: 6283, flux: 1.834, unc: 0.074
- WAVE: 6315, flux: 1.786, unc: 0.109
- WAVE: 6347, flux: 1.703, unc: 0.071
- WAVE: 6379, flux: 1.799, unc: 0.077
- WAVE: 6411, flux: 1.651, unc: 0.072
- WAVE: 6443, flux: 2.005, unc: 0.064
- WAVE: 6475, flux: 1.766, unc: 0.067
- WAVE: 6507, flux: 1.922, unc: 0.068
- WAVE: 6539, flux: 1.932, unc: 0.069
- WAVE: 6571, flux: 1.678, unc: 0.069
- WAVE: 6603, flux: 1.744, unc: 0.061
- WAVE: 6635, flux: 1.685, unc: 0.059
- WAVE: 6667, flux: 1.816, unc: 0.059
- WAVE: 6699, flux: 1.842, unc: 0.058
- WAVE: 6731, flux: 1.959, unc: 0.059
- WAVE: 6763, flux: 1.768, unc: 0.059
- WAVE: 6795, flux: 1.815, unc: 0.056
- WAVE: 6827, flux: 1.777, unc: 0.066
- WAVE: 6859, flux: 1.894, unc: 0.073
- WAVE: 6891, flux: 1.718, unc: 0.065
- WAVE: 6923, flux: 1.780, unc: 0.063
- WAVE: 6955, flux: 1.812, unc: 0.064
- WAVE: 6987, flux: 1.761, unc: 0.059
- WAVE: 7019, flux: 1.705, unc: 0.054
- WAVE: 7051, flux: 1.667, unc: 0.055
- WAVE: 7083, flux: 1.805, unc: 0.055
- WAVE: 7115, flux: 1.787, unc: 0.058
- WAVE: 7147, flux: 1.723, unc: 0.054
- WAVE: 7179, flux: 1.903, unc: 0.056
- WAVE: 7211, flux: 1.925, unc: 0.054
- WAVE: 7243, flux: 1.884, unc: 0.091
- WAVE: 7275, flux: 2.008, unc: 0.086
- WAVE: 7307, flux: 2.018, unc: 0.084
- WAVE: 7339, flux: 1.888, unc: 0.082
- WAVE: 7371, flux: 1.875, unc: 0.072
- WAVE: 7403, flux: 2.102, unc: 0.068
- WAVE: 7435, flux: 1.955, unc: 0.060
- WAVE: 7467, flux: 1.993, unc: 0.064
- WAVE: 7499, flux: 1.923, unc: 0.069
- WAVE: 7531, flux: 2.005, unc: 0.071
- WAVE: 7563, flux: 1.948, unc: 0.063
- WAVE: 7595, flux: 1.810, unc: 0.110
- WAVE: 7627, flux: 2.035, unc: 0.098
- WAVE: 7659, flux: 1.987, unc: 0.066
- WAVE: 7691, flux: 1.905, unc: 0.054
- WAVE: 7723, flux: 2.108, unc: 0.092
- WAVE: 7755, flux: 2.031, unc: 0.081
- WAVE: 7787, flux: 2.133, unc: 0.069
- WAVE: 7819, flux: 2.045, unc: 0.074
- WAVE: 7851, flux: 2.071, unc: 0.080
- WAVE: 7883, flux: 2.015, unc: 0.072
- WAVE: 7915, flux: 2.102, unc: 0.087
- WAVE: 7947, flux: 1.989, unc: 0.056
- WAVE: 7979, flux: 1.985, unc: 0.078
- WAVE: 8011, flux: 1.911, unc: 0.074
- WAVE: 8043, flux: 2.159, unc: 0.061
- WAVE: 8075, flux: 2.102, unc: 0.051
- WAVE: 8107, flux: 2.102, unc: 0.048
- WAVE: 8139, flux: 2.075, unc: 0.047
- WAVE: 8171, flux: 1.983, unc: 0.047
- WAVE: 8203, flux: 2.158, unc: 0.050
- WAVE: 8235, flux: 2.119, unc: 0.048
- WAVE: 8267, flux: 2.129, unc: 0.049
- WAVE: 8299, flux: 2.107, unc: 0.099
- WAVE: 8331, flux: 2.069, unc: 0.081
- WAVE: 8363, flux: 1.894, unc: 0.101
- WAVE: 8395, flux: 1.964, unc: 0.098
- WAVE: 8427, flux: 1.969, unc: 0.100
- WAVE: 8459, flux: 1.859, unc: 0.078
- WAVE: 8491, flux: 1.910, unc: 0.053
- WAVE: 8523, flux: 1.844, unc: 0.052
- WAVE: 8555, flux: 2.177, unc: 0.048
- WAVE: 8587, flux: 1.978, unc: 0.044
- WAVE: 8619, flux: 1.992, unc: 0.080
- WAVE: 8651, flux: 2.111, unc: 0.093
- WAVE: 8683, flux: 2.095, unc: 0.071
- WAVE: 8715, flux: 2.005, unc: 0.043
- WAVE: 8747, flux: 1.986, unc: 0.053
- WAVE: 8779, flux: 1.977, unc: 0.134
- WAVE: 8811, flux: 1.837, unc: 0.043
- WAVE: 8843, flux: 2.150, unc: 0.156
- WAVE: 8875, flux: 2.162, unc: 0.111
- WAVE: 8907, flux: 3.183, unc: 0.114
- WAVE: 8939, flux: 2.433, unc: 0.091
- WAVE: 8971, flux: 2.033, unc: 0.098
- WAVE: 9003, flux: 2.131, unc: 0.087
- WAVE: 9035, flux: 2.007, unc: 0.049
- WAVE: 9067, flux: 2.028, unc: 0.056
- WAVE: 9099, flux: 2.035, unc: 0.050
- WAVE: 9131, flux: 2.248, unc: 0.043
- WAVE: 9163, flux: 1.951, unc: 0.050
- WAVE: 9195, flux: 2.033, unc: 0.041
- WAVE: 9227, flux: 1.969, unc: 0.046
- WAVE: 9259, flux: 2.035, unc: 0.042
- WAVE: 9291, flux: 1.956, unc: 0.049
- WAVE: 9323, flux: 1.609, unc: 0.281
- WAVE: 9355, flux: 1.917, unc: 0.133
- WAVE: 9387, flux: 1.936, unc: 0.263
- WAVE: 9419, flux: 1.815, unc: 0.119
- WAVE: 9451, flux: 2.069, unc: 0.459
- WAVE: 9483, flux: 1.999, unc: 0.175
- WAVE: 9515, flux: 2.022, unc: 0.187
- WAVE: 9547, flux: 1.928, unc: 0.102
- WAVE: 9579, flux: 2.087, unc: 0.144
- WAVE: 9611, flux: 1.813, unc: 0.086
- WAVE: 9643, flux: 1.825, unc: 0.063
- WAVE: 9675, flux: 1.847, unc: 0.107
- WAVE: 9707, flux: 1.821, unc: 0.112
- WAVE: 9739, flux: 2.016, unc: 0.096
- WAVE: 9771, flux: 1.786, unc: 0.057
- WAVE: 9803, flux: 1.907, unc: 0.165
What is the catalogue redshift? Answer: 0.358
